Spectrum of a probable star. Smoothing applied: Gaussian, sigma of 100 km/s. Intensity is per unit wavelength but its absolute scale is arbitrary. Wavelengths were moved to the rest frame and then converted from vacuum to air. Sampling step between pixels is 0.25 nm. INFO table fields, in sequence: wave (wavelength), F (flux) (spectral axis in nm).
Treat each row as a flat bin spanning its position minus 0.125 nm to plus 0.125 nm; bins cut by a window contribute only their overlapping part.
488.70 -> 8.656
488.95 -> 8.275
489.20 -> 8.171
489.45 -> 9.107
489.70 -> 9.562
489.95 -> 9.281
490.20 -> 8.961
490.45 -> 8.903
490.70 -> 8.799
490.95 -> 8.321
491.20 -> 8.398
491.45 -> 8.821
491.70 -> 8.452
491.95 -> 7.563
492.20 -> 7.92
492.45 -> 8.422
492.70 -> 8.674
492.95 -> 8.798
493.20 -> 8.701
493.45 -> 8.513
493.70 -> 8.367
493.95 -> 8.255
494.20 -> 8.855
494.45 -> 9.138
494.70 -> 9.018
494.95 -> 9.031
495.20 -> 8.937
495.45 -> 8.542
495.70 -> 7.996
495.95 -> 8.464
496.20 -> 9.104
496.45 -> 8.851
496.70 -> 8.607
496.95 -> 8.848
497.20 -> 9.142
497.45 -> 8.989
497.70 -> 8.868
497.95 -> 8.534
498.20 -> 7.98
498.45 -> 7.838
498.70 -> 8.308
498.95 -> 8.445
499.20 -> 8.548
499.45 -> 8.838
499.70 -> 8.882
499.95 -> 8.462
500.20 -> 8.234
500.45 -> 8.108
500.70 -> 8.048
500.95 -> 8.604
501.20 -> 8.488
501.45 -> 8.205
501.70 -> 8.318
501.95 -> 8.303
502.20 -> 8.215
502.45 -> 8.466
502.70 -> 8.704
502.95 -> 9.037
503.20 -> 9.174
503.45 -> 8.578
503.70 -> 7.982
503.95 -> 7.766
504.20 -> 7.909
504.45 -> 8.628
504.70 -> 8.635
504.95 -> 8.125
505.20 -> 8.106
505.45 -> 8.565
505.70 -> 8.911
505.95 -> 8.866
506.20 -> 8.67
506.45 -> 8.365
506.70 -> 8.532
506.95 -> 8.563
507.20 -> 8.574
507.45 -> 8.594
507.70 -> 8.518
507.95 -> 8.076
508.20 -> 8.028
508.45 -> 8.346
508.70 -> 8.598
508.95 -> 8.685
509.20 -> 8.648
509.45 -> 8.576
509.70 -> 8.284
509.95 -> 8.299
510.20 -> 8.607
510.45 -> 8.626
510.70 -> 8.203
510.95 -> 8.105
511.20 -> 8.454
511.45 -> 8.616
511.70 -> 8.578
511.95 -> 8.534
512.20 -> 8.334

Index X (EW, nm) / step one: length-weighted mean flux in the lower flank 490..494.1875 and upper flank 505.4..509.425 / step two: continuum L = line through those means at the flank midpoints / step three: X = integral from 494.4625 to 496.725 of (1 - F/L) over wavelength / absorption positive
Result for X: -0.06 nm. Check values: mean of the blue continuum 8.52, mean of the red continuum 8.53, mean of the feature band 8.75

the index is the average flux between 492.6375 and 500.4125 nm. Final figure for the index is 8.63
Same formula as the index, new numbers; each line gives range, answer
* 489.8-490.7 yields 9.03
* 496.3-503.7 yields 8.53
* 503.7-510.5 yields 8.44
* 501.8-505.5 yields 8.41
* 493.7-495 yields 8.8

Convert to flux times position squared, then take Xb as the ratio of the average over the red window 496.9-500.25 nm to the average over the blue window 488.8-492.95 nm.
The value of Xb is 1.03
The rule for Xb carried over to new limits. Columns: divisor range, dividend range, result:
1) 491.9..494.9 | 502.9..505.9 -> 1.03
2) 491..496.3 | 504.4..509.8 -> 1.05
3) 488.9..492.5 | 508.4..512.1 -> 1.07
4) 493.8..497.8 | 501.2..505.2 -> 0.98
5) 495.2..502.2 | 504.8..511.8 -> 1.03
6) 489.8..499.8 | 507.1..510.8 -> 1.04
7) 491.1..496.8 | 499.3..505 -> 1.01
